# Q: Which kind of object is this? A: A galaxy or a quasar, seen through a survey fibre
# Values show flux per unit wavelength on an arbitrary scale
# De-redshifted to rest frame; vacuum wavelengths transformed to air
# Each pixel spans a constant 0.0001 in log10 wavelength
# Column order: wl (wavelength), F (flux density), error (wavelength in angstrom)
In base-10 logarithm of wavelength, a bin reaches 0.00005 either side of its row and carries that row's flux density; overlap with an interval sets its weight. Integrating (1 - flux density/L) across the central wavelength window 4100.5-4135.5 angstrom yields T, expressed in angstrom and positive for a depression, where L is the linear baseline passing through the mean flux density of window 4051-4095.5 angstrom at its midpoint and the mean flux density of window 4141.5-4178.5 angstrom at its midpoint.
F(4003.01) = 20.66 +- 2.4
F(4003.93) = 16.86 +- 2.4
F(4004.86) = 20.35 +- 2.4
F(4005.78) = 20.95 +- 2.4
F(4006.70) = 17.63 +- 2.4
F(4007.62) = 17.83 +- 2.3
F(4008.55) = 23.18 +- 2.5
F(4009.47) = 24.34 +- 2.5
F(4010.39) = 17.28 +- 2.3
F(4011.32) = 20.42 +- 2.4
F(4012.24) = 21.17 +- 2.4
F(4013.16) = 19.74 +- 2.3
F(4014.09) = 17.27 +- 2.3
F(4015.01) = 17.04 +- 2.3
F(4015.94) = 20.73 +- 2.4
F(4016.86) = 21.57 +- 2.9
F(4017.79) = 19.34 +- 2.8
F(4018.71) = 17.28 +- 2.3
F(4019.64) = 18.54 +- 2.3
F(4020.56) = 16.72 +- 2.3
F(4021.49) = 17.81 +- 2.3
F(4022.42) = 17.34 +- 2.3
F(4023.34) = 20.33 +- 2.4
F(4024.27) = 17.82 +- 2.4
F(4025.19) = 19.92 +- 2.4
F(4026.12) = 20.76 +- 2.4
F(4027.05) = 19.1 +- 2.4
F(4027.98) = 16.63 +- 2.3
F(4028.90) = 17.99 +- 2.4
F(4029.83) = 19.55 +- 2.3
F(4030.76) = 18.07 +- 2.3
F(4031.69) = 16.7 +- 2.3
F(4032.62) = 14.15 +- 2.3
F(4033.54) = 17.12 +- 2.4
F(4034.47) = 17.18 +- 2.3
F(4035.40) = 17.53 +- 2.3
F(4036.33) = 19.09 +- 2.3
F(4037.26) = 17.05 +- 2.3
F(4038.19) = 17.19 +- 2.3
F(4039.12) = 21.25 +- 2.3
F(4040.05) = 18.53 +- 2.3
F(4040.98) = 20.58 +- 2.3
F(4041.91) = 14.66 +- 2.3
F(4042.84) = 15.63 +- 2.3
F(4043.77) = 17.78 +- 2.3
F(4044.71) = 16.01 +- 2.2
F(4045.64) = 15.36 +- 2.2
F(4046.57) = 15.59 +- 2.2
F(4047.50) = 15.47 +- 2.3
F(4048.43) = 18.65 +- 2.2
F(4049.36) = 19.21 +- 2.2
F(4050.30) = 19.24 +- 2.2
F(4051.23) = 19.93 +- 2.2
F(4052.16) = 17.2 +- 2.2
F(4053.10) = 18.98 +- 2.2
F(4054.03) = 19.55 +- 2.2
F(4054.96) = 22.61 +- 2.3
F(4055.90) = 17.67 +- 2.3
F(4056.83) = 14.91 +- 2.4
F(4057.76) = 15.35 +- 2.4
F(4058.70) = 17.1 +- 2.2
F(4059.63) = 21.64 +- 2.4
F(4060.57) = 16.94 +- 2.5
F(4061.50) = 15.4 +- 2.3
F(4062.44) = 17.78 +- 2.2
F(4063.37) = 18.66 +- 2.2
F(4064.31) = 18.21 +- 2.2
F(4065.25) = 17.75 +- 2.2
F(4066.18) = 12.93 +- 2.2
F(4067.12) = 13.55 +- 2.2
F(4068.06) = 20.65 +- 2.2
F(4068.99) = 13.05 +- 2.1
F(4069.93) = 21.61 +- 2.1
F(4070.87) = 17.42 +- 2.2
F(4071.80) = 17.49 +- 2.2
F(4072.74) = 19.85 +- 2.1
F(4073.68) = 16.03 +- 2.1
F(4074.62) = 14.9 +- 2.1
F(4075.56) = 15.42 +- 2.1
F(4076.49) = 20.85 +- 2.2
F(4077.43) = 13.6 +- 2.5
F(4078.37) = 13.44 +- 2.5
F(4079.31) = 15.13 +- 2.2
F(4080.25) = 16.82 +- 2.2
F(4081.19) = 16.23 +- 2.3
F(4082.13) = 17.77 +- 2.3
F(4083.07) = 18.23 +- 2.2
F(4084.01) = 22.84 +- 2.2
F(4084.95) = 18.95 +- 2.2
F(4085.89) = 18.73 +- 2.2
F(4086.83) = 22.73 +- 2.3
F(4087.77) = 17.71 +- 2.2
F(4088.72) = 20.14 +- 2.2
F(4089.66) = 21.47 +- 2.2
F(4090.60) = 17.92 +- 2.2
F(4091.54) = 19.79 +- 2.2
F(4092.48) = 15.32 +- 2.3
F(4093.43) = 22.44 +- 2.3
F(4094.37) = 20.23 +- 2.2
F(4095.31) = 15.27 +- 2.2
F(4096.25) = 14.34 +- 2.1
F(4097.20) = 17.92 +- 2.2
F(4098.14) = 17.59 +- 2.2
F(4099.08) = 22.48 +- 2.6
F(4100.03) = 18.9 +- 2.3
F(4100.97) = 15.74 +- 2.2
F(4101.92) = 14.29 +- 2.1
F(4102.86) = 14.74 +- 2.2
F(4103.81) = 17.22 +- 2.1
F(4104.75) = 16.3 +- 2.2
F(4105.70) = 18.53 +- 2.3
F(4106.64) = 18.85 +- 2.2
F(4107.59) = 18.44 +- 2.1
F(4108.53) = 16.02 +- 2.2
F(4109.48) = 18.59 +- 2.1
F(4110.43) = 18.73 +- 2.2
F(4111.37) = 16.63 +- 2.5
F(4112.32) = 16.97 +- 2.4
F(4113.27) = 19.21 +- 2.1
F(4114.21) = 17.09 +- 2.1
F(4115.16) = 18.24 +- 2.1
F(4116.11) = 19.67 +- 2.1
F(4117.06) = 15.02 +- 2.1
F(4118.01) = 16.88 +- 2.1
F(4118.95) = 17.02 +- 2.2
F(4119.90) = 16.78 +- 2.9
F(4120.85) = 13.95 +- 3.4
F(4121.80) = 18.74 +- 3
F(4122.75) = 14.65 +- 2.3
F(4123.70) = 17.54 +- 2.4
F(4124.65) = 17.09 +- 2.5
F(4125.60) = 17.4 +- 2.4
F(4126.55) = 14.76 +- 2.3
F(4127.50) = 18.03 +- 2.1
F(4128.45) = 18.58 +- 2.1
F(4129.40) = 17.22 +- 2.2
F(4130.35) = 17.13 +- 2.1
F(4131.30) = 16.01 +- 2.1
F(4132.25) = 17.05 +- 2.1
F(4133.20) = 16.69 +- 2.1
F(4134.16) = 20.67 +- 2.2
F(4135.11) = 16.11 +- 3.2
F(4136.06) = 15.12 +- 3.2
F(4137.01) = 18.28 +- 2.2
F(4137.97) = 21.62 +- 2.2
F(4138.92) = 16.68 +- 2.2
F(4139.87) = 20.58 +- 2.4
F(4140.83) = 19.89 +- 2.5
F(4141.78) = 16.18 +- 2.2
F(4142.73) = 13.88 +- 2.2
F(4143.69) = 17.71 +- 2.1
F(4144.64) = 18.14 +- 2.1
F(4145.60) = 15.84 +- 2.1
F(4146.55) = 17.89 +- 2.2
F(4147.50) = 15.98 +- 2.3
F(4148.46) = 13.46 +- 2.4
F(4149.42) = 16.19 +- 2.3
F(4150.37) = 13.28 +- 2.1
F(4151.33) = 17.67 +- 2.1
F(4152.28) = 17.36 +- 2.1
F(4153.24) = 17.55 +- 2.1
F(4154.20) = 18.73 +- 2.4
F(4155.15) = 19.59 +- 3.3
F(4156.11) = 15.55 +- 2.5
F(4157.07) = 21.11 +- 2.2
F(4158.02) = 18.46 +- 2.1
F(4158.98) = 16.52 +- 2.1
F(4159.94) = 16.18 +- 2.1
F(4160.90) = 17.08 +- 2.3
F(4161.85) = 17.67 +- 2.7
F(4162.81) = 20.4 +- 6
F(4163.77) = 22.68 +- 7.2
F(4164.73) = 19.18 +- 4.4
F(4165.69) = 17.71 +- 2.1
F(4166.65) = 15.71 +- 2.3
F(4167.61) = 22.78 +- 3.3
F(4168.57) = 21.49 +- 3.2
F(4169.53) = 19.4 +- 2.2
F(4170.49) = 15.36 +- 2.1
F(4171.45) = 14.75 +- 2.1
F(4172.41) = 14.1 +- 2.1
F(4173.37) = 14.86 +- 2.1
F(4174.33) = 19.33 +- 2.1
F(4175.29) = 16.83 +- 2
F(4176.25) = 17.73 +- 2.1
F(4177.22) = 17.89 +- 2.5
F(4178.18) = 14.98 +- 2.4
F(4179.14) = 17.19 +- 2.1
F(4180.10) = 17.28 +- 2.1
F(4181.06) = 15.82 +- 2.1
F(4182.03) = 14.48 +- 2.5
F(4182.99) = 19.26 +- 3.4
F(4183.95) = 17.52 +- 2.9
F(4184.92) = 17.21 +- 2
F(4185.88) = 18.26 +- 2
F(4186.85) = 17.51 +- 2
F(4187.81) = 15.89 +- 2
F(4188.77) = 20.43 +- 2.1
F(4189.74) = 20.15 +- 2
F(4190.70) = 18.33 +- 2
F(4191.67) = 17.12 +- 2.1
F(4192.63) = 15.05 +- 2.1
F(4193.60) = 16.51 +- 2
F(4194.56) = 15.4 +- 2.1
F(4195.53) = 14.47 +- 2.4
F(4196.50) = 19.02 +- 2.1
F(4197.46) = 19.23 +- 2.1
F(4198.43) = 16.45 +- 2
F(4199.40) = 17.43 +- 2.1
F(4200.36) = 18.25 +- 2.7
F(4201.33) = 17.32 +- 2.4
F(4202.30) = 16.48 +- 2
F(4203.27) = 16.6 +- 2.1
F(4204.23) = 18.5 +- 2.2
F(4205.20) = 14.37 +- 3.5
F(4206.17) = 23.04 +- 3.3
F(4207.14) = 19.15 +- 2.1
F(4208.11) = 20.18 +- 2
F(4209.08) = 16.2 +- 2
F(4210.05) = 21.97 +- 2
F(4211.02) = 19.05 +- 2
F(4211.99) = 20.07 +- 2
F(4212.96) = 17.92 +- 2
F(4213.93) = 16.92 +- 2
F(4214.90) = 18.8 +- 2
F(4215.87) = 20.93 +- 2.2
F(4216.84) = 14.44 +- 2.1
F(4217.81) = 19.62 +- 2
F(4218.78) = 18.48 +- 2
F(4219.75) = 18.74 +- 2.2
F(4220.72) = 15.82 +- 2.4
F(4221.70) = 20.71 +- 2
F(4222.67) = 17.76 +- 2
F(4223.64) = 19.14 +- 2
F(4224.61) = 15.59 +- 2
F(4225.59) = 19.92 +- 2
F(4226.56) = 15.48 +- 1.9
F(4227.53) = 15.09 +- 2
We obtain 1.04 angstrom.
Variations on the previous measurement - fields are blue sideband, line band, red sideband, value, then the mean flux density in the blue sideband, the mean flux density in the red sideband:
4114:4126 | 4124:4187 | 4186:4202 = -1.0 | 16.9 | 17.4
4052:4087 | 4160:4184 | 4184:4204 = -0.3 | 17.5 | 17.4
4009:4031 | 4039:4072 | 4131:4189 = 1.9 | 19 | 17.5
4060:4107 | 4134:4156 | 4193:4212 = 0.6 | 17.6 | 17.9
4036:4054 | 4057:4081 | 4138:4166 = 1.2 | 17.8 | 17.6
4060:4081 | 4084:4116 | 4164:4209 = -2.4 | 16.7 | 17.5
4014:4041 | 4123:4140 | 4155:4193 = 0.4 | 18.3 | 17.7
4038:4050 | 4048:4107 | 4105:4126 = -1.5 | 17.4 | 17.4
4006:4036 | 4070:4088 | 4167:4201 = 0.5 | 18.7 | 17.4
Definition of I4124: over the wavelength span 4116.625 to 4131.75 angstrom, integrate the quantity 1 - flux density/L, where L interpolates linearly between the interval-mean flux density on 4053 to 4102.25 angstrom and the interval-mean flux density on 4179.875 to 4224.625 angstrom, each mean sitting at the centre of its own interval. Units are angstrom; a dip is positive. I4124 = 1.0 angstrom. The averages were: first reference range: 17.8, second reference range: 17.9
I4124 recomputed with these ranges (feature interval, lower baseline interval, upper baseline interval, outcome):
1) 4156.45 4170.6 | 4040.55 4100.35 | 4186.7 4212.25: -0.8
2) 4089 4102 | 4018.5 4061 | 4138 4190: -0.4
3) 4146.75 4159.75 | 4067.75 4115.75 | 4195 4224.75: 0.7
